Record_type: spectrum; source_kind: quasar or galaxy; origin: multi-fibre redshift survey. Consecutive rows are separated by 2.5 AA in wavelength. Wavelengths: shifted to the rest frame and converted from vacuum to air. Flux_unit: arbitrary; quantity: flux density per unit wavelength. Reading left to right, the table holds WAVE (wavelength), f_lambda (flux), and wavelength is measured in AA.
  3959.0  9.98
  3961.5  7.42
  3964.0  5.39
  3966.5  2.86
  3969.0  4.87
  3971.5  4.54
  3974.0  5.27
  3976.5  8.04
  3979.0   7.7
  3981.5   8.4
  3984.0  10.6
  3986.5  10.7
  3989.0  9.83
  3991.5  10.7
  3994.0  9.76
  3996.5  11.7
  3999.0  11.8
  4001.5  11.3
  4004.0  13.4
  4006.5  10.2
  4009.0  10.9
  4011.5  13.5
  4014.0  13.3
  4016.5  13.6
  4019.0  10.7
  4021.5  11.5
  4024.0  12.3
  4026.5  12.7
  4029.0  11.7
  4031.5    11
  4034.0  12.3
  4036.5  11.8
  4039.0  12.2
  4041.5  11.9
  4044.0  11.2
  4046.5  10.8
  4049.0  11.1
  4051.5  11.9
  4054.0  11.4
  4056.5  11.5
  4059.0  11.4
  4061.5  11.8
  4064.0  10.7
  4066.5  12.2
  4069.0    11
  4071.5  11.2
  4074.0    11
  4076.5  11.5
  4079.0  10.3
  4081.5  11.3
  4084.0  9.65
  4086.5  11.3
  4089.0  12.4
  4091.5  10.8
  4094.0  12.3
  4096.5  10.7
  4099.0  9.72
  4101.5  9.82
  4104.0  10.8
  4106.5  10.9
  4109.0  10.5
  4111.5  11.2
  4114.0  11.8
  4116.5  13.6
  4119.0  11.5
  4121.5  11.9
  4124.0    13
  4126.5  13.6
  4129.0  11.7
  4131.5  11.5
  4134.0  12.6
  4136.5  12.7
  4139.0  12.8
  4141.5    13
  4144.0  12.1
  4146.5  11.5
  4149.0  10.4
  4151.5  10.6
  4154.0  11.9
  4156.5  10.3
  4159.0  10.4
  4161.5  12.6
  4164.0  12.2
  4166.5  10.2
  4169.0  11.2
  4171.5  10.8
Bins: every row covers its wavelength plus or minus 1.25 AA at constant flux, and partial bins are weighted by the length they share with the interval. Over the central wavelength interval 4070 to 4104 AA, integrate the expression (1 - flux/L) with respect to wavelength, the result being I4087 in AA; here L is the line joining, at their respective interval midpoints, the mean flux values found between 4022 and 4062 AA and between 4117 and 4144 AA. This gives 3.2 AA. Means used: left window 11.7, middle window 10.9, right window 12.4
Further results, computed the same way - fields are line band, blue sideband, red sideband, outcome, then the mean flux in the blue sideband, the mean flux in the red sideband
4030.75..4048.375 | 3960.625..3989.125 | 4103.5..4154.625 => -4.9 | 7.02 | 11.9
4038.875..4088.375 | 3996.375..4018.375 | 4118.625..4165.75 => 3.3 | 12.2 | 11.9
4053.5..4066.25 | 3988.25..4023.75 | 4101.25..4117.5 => 0.0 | 11.6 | 11.3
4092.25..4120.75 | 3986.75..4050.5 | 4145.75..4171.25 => 0.3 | 11.6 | 11.1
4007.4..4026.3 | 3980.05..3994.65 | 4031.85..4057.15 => -2.5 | 9.98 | 11.6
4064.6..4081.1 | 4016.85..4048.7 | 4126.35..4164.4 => 0.8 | 11.7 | 11.8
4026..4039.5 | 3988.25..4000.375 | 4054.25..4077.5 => -1.0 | 10.8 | 11.4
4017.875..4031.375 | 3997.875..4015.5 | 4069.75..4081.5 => 0.1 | 12.1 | 11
